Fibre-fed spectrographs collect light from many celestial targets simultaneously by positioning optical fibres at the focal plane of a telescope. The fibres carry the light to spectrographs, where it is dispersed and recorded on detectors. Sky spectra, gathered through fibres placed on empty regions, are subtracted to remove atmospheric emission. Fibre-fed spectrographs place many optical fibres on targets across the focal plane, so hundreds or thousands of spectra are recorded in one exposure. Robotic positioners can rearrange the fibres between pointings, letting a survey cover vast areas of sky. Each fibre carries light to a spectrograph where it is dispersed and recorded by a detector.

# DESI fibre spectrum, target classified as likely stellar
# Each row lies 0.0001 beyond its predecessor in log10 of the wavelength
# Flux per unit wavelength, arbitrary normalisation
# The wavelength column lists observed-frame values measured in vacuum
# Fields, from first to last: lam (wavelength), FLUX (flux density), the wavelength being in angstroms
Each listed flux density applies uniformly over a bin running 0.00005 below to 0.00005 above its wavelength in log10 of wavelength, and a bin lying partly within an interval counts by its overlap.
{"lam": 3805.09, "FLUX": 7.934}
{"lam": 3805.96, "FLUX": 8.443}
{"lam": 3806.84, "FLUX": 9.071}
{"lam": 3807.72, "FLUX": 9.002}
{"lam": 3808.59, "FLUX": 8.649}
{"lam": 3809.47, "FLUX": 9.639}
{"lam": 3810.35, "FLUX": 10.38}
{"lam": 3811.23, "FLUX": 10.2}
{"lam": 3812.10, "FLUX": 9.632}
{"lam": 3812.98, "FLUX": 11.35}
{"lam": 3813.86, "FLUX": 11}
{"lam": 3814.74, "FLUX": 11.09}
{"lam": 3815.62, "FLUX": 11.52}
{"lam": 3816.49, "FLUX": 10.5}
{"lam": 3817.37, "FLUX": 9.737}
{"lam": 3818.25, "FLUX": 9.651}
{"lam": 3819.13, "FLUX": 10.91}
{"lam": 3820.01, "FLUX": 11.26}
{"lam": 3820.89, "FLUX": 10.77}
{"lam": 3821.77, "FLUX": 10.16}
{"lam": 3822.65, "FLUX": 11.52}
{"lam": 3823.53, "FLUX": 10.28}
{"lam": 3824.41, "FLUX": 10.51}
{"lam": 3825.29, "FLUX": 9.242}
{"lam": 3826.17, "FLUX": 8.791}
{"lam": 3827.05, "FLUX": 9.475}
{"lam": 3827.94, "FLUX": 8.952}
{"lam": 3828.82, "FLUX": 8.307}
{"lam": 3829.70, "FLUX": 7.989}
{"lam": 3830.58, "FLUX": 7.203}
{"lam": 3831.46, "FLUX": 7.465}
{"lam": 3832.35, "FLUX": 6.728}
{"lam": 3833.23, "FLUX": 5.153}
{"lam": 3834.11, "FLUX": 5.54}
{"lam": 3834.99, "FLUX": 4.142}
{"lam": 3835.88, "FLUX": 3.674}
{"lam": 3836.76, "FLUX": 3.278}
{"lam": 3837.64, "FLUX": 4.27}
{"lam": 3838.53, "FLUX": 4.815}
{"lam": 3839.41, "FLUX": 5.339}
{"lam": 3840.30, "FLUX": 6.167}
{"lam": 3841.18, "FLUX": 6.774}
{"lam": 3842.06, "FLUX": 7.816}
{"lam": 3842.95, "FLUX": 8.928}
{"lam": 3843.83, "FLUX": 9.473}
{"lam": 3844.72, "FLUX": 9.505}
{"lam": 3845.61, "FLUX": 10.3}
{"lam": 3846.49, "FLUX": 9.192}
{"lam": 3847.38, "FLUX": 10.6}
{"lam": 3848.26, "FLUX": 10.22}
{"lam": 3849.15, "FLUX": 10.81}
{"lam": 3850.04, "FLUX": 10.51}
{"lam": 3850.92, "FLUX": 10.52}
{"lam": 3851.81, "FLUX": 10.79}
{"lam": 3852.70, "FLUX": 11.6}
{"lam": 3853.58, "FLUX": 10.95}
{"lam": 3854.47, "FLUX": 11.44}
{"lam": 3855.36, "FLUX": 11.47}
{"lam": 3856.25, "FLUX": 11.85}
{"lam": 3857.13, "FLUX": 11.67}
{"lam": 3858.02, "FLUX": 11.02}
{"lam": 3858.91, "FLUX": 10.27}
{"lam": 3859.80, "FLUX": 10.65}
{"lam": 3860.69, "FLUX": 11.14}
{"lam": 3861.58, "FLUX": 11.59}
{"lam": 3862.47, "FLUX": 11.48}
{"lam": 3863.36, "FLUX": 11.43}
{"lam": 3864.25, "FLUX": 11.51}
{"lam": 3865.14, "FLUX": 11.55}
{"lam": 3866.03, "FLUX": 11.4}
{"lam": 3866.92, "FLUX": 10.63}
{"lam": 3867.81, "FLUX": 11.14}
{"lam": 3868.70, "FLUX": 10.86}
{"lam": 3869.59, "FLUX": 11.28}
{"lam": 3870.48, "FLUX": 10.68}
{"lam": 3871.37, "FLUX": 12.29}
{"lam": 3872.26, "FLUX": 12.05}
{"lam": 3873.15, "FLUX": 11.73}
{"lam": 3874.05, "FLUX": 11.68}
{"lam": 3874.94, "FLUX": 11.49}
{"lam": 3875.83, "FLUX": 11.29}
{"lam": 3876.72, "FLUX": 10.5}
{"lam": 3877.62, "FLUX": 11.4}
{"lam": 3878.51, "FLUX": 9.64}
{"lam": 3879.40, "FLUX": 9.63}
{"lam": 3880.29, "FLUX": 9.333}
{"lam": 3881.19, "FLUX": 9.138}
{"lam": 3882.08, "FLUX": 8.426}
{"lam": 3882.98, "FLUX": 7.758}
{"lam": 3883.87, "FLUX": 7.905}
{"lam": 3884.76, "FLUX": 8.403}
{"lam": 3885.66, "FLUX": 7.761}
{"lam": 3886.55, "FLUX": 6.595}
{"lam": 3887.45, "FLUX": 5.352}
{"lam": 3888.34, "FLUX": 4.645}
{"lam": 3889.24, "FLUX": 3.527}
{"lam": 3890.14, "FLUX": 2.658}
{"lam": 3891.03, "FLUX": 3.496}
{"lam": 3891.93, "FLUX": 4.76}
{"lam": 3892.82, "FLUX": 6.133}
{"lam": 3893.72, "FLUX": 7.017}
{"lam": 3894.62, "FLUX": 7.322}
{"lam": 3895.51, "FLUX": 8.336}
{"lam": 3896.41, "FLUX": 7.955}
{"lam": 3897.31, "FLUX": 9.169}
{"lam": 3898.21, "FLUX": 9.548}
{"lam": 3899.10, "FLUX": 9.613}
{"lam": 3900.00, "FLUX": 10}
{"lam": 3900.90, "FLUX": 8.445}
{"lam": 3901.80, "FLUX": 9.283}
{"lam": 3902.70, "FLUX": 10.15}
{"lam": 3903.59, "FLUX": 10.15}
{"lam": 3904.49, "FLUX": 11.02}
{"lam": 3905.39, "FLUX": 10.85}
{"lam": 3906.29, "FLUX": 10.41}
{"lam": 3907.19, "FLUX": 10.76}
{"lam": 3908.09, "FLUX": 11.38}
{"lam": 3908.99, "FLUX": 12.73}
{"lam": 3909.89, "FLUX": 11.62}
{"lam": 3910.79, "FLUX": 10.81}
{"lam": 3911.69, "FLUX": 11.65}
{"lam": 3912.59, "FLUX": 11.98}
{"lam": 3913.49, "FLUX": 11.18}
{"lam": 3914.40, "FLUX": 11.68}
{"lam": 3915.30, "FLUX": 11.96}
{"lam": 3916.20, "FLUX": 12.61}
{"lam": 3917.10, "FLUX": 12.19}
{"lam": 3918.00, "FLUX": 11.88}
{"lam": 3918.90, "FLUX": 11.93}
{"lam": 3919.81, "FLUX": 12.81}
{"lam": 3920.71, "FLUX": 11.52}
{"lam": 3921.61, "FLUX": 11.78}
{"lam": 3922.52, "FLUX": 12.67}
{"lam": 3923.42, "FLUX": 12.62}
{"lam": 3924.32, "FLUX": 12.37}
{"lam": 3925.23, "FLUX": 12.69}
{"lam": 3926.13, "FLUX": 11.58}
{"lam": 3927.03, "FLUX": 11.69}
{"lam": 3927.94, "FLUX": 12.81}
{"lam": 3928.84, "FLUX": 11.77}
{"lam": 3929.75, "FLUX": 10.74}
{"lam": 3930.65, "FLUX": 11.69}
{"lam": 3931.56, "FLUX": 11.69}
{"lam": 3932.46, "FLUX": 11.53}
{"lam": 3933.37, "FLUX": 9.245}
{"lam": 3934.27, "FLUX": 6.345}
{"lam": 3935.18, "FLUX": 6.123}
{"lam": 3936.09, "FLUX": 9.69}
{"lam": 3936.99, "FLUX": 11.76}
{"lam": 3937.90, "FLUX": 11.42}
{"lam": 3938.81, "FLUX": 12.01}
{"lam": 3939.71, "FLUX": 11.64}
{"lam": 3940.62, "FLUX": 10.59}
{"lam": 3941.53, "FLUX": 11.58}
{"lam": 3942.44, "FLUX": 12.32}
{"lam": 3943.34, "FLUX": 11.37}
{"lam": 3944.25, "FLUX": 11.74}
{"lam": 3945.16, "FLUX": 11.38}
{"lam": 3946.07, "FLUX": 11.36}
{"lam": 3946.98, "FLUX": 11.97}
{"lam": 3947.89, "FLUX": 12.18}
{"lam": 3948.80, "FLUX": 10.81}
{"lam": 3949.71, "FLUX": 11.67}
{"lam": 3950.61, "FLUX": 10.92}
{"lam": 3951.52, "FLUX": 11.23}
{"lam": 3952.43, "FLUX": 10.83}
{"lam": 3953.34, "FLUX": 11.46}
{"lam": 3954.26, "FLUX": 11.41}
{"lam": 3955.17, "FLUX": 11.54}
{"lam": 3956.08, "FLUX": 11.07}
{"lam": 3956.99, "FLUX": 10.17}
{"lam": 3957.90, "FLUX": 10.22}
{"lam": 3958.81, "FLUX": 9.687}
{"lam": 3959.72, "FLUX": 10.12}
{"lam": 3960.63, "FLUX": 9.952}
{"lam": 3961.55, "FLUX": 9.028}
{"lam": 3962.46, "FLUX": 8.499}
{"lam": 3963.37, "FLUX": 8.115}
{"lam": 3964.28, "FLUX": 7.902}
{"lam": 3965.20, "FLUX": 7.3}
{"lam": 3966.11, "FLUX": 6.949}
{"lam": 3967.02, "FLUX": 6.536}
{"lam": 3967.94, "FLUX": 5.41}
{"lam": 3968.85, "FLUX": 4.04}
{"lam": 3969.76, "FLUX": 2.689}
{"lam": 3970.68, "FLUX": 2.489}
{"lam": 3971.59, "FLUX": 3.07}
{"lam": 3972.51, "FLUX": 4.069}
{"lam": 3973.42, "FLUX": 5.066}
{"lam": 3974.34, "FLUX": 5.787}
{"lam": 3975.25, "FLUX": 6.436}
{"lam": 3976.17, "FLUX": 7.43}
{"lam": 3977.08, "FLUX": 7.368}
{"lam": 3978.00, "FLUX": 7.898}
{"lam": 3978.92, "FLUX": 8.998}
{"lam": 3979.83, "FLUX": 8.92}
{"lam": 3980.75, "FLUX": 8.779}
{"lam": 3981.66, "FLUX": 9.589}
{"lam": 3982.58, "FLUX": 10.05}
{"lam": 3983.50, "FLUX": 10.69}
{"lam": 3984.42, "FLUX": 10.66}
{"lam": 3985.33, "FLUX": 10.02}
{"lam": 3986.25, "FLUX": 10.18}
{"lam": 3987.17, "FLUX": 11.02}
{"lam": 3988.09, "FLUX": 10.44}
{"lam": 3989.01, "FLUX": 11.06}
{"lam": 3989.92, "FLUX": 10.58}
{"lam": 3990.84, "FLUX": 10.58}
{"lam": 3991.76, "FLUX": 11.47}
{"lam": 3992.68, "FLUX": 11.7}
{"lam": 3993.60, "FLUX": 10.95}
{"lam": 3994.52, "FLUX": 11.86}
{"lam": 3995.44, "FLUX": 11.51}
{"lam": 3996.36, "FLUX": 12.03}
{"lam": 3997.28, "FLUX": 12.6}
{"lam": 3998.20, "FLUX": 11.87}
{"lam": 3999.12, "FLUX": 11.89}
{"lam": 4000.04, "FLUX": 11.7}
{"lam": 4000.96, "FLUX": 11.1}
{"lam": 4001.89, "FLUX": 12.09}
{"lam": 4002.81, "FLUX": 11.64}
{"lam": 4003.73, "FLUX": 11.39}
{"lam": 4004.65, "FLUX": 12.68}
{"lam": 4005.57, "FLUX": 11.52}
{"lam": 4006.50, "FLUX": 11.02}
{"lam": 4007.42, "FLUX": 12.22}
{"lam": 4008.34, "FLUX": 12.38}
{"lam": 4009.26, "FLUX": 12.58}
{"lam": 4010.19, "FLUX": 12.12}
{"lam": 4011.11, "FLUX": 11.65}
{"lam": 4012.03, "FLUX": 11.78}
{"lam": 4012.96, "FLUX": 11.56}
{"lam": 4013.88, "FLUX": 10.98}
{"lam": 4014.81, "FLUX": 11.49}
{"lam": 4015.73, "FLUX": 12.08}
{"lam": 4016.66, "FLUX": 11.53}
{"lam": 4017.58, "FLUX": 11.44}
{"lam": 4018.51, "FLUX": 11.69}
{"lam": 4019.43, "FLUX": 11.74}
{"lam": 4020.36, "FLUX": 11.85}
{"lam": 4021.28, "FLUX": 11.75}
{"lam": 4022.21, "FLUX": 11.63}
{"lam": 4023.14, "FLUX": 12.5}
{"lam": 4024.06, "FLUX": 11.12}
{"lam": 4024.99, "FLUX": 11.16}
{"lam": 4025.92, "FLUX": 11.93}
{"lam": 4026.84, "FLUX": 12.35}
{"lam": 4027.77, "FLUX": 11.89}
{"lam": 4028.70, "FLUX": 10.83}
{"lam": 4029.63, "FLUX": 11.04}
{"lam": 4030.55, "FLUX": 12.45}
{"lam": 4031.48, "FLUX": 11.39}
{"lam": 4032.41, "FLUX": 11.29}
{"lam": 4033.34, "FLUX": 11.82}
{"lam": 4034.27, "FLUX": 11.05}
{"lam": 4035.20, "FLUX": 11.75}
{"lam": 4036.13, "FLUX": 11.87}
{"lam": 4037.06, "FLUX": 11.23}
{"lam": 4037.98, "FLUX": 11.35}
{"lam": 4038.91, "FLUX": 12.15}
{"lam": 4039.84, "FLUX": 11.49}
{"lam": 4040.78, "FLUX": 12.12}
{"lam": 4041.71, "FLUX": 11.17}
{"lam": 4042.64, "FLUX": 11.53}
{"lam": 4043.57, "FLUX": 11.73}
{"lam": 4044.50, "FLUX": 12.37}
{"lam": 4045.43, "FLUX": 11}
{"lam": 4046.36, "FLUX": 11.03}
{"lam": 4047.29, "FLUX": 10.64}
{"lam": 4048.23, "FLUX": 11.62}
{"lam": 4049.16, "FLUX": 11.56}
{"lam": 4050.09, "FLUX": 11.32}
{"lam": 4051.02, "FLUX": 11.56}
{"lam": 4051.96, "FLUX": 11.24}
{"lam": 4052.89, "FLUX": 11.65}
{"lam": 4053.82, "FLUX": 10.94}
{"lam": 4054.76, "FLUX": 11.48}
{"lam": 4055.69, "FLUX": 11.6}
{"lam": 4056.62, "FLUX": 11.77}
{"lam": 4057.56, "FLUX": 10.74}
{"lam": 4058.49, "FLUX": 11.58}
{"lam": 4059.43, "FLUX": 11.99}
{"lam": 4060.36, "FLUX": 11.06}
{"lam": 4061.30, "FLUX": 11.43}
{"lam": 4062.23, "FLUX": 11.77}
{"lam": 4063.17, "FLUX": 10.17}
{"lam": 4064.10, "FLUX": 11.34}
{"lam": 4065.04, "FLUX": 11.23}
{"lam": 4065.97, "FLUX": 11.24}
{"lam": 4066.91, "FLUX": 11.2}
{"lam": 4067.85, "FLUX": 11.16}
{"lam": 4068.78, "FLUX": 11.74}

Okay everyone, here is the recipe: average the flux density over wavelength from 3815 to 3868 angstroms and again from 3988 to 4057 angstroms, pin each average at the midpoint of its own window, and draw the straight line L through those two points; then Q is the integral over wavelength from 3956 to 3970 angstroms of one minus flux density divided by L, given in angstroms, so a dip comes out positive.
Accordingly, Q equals 3.7 angstroms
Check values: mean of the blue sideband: 9.36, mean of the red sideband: 11.6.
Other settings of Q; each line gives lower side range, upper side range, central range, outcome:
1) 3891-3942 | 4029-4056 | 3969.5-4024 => 4.2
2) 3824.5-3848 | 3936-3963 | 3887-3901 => 3.8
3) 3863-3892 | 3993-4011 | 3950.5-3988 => 9.3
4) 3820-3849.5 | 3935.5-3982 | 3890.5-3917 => -3.4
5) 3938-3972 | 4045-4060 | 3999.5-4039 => -3.6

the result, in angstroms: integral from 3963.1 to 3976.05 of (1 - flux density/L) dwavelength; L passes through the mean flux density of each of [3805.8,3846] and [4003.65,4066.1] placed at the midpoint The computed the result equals 6.3 angstroms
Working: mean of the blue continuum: 8.57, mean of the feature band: 5.43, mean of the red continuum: 11.6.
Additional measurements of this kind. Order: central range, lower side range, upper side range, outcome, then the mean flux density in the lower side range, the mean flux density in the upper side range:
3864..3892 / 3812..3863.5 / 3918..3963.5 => 2.3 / 9.28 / 11.1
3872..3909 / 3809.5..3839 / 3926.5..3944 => 4.6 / 8.66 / 10.9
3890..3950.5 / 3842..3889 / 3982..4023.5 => 0.8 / 10.2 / 11.5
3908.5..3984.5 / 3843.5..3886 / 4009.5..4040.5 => 7.6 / 10.6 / 11.6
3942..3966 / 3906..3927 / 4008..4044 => 2.7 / 11.9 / 11.7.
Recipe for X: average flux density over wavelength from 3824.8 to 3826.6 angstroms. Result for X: 9.07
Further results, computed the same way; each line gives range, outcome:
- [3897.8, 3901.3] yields 9.42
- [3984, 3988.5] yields 10.5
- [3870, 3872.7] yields 11.7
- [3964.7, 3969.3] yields 6.06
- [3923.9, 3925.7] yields 12.5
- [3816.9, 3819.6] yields 10.1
